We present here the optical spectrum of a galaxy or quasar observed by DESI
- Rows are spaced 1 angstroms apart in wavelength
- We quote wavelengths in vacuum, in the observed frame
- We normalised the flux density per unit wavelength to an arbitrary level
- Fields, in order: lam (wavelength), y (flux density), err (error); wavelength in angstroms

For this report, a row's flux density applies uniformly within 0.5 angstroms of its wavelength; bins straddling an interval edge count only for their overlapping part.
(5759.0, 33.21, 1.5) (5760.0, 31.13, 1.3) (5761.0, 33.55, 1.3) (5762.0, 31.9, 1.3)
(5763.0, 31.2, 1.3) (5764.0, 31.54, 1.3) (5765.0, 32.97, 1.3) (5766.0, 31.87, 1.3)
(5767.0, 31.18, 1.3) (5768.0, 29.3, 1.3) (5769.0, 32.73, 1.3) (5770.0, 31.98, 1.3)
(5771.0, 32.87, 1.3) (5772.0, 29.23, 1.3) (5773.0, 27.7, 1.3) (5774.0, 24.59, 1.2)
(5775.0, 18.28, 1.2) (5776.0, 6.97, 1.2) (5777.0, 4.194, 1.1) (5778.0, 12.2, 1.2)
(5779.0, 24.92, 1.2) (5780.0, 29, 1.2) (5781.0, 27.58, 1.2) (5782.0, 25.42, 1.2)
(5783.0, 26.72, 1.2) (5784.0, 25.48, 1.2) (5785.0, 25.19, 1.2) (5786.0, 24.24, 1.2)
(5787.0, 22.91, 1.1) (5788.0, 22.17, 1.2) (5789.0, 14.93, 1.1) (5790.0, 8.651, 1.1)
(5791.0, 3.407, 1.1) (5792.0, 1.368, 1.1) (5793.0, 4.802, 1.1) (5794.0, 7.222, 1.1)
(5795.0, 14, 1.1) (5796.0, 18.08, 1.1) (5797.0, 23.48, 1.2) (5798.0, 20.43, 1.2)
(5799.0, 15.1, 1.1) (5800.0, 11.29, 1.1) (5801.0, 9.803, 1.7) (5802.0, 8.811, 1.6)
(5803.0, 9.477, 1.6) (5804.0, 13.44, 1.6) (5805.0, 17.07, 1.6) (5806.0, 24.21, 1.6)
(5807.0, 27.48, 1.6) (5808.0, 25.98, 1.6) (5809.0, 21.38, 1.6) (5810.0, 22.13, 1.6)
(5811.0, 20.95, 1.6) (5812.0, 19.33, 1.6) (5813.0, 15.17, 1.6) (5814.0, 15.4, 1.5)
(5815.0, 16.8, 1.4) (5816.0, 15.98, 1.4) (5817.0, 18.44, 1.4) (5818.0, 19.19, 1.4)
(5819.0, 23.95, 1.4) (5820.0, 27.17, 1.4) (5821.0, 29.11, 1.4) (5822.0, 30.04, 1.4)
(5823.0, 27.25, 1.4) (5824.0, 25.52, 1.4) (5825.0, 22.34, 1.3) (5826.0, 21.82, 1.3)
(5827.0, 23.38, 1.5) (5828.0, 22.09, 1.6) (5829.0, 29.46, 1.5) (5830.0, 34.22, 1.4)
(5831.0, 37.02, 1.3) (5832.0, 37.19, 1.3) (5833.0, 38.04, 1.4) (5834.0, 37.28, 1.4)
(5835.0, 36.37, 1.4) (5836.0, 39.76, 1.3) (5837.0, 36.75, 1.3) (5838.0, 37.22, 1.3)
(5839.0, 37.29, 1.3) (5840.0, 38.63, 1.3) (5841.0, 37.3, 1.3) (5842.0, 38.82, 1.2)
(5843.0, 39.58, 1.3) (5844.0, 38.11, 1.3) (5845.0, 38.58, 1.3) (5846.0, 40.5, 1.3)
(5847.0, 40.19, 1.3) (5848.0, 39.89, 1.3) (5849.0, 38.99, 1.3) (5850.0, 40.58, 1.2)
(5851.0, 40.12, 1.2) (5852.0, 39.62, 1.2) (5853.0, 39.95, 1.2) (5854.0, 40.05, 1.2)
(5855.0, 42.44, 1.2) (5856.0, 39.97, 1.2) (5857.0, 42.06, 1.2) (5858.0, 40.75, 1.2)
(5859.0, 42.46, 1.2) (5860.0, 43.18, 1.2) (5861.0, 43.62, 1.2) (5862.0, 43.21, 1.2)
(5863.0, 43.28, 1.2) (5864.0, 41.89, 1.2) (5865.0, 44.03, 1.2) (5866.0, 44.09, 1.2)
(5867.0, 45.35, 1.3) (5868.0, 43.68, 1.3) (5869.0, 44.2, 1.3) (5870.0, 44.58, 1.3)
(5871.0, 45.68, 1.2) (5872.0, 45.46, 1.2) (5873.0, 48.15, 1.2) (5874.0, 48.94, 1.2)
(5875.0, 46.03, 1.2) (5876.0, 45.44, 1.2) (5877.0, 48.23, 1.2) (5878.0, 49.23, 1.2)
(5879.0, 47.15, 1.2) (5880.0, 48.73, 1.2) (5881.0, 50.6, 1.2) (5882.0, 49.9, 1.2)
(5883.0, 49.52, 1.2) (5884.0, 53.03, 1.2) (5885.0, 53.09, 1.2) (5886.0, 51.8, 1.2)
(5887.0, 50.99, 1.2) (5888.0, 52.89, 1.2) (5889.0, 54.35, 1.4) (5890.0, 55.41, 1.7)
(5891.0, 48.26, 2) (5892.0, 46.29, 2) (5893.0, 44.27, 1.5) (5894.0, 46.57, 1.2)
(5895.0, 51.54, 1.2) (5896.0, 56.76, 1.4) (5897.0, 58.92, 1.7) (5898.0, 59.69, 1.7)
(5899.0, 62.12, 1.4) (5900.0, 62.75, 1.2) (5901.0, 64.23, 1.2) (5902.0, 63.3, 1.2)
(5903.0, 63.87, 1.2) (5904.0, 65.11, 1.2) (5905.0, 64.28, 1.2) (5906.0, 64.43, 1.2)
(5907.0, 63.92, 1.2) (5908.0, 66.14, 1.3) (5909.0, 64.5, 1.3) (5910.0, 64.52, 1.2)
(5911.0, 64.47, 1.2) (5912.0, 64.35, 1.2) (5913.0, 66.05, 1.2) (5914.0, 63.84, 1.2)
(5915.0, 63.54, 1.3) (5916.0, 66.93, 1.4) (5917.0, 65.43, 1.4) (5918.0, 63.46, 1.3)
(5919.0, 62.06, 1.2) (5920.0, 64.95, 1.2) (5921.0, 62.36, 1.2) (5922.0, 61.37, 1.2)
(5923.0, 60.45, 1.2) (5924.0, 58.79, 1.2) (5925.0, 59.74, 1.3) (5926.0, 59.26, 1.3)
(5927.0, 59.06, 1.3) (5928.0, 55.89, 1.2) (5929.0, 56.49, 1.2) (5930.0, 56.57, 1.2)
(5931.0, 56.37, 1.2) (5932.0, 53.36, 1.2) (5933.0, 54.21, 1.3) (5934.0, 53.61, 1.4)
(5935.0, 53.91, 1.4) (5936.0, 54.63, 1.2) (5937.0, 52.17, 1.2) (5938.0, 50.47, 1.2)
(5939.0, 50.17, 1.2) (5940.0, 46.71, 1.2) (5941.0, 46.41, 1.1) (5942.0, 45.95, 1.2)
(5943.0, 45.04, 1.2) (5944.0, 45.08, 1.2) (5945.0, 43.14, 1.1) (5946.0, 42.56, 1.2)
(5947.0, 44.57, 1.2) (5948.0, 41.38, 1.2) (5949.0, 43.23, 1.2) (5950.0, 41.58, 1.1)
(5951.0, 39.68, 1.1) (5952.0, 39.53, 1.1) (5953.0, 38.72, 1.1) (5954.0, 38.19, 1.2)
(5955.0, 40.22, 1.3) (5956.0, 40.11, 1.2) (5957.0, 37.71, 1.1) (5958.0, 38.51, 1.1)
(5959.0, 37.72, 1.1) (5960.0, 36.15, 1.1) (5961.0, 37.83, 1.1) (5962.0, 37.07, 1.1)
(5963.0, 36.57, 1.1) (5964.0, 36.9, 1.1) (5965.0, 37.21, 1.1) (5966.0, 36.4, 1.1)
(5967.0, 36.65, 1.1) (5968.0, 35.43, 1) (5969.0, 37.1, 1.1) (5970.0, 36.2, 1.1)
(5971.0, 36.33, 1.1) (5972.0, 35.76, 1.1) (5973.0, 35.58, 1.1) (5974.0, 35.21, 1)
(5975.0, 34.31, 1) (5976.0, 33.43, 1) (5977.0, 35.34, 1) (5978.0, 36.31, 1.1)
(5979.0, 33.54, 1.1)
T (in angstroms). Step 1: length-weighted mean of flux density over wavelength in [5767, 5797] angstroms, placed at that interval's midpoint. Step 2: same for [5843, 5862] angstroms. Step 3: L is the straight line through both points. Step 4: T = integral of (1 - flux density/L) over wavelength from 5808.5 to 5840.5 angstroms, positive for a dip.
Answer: 5.4 angstroms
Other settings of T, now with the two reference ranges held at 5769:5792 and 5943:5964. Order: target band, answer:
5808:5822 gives 2.24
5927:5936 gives -4.22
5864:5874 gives -4.63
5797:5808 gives 3.28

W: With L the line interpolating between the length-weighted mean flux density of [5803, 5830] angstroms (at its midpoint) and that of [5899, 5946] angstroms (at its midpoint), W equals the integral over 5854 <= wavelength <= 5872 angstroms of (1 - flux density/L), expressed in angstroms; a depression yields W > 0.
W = -2.4 angstroms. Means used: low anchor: 22.1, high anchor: 58.4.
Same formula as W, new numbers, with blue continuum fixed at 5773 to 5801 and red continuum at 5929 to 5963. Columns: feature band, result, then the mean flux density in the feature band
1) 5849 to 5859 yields -4.1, 40.6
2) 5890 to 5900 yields -4.8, 53.4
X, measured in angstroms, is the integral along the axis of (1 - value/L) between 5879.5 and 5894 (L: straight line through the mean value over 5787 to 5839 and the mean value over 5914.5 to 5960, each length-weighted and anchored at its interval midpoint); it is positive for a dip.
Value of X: -4.3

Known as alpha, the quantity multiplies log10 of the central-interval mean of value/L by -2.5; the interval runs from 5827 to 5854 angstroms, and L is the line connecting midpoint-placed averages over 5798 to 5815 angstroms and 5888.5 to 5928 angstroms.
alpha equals -0.175 mag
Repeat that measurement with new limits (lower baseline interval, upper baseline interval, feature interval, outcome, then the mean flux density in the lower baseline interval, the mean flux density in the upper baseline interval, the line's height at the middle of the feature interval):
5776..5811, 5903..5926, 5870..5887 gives 0.02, 17.3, 63.6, 49.8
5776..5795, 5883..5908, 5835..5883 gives 0.02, 16.9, 56.6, 43.4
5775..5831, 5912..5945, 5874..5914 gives -0.20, 19.4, 56.6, 46.4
